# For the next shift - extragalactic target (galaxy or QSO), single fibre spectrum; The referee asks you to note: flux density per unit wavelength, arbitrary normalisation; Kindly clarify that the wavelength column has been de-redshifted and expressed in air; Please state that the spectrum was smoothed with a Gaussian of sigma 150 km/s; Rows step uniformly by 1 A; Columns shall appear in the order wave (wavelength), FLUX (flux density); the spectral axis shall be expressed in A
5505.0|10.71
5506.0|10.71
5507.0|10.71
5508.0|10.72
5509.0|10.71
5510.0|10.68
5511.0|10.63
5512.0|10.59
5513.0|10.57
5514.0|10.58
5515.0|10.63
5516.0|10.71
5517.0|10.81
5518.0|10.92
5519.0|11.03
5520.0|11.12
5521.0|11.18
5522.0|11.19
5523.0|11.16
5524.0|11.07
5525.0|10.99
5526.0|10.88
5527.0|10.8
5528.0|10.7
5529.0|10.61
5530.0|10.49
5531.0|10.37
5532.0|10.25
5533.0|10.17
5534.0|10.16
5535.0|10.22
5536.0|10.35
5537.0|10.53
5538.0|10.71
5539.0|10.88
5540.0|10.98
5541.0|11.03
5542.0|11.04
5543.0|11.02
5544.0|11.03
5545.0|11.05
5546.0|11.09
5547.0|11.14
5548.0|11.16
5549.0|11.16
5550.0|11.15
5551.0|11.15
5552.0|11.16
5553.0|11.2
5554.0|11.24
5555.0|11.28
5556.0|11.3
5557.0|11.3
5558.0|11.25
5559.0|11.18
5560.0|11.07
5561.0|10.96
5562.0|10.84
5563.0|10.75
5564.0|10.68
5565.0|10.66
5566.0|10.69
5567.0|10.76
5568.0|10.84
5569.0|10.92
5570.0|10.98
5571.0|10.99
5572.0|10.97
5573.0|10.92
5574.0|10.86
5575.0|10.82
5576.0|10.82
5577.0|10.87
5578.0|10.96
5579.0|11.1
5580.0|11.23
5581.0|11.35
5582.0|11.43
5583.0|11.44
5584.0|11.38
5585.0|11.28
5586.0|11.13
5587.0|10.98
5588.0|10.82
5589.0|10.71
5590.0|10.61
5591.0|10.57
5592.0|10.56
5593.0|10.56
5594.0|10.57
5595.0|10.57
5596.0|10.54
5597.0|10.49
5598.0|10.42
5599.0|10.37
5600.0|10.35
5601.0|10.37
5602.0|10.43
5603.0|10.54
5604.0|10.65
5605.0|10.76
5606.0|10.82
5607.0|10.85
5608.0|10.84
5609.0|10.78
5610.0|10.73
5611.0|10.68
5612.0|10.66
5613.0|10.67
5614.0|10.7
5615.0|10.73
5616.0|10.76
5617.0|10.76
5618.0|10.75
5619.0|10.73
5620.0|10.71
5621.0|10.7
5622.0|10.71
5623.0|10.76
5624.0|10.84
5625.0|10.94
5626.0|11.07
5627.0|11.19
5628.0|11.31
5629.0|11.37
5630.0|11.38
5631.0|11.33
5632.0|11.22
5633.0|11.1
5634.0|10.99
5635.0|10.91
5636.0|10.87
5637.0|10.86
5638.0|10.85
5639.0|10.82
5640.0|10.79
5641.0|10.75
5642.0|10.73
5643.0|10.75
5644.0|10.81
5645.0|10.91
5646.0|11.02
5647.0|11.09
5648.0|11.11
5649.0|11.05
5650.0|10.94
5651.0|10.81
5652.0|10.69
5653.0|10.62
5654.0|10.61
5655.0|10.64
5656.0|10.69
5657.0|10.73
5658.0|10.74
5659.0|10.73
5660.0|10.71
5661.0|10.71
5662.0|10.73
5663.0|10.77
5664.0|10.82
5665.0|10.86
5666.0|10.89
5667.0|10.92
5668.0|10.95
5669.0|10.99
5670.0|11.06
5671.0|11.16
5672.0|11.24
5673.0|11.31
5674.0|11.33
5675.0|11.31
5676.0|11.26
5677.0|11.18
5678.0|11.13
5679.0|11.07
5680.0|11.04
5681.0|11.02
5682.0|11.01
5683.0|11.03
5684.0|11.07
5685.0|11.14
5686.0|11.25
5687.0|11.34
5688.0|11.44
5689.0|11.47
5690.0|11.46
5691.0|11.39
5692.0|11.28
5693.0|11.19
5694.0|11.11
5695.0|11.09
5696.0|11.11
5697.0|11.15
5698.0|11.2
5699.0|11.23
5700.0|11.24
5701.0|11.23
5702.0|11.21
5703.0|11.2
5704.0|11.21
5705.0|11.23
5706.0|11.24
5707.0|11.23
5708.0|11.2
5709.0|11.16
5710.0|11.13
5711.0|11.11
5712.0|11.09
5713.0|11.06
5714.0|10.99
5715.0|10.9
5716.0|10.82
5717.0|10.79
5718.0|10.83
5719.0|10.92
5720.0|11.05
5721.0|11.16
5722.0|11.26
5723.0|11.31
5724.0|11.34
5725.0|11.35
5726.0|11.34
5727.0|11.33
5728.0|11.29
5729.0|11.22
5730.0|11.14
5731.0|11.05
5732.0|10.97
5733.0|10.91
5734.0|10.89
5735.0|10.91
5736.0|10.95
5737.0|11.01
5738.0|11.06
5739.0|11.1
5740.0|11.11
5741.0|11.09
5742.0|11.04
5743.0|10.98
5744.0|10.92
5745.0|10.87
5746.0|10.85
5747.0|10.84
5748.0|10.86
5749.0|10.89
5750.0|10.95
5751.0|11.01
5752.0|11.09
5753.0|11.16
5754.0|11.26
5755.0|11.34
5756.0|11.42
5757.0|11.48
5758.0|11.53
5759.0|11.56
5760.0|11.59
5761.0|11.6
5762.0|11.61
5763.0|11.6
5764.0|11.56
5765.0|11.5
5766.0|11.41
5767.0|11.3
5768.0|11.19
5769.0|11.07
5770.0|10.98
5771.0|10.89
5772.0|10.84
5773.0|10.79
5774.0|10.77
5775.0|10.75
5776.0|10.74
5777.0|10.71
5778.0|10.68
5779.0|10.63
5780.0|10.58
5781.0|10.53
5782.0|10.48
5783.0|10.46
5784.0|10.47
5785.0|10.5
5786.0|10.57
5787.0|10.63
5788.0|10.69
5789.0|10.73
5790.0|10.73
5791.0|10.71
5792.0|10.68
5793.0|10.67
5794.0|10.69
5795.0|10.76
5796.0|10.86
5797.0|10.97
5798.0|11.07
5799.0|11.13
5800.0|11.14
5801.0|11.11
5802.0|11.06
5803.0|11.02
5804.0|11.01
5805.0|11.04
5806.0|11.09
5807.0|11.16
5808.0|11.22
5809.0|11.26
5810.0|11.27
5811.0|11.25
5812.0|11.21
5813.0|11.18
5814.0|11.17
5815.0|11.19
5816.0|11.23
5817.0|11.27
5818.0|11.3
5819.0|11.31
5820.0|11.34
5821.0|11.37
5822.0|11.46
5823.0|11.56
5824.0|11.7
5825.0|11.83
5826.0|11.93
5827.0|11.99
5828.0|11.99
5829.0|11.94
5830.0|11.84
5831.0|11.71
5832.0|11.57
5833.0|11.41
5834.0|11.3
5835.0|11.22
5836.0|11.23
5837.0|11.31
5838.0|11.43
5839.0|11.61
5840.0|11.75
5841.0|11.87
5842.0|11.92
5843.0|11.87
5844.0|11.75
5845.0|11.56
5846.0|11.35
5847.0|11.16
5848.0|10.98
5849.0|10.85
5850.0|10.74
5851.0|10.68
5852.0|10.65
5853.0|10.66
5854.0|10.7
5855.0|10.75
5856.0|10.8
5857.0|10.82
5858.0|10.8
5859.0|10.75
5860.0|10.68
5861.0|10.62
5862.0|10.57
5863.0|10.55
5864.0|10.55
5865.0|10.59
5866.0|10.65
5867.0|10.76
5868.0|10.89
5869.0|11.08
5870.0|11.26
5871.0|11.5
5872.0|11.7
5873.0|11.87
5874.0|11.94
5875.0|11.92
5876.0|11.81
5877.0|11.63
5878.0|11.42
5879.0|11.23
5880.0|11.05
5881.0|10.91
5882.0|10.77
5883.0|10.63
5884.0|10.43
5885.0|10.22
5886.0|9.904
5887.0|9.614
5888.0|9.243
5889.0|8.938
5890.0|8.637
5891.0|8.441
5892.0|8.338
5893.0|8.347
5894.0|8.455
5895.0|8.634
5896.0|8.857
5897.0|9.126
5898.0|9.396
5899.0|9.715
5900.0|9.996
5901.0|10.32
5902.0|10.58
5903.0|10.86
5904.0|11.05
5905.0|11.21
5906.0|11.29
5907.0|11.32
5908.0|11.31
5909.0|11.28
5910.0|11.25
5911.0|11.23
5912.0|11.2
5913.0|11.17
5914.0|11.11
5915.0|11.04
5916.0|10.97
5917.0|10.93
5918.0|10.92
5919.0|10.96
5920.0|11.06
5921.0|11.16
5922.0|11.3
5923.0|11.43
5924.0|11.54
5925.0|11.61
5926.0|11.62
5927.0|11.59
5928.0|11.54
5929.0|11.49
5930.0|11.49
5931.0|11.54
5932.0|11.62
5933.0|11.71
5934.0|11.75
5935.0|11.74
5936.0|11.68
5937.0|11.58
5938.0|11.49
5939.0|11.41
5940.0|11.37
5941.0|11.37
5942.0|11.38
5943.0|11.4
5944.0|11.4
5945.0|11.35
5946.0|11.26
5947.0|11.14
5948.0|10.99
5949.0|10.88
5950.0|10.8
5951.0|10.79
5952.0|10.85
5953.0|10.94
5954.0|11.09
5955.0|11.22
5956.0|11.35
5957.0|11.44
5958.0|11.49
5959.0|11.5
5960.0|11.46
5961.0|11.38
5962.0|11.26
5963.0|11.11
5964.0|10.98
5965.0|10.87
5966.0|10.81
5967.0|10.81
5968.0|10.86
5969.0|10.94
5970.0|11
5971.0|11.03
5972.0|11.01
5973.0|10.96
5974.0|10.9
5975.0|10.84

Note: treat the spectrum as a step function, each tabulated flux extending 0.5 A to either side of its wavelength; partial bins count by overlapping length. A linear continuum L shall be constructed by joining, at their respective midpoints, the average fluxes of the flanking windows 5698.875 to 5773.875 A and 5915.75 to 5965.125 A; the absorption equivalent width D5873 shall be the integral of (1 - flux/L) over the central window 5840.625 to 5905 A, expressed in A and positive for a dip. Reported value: 3.9 A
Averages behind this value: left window 11.1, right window 11.3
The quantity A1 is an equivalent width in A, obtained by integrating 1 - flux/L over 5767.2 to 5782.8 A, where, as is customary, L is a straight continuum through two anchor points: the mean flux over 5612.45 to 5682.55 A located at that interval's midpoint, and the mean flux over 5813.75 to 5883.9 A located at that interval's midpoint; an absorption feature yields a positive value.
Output 0.5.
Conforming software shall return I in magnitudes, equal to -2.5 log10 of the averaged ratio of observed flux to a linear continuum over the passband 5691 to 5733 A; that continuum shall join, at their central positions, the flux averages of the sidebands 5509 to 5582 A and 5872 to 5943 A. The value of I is -0.03 mag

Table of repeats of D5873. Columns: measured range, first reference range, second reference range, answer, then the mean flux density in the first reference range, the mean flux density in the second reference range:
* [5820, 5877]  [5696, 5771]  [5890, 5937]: -2.03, 11.2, 10.8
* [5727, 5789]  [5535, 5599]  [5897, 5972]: 0.17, 10.9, 11.1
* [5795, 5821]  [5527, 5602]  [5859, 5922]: -1.24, 10.9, 10.6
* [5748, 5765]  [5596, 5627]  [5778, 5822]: -0.71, 10.7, 11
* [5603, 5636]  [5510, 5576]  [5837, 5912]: -0.16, 10.9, 10.7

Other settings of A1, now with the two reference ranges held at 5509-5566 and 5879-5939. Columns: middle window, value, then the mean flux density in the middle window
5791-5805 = -0.3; 10.9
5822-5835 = -1.2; 11.7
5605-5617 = 0.1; 10.7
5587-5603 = 0.4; 10.5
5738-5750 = -0.2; 11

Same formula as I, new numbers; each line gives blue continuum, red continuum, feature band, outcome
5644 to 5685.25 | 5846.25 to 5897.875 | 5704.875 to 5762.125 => -0.03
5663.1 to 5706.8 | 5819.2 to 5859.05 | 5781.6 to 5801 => 0.05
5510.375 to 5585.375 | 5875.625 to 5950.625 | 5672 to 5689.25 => -0.03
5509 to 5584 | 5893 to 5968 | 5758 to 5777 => -0.02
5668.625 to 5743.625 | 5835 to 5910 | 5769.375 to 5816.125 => 0.00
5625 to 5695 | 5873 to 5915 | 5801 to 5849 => -0.08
